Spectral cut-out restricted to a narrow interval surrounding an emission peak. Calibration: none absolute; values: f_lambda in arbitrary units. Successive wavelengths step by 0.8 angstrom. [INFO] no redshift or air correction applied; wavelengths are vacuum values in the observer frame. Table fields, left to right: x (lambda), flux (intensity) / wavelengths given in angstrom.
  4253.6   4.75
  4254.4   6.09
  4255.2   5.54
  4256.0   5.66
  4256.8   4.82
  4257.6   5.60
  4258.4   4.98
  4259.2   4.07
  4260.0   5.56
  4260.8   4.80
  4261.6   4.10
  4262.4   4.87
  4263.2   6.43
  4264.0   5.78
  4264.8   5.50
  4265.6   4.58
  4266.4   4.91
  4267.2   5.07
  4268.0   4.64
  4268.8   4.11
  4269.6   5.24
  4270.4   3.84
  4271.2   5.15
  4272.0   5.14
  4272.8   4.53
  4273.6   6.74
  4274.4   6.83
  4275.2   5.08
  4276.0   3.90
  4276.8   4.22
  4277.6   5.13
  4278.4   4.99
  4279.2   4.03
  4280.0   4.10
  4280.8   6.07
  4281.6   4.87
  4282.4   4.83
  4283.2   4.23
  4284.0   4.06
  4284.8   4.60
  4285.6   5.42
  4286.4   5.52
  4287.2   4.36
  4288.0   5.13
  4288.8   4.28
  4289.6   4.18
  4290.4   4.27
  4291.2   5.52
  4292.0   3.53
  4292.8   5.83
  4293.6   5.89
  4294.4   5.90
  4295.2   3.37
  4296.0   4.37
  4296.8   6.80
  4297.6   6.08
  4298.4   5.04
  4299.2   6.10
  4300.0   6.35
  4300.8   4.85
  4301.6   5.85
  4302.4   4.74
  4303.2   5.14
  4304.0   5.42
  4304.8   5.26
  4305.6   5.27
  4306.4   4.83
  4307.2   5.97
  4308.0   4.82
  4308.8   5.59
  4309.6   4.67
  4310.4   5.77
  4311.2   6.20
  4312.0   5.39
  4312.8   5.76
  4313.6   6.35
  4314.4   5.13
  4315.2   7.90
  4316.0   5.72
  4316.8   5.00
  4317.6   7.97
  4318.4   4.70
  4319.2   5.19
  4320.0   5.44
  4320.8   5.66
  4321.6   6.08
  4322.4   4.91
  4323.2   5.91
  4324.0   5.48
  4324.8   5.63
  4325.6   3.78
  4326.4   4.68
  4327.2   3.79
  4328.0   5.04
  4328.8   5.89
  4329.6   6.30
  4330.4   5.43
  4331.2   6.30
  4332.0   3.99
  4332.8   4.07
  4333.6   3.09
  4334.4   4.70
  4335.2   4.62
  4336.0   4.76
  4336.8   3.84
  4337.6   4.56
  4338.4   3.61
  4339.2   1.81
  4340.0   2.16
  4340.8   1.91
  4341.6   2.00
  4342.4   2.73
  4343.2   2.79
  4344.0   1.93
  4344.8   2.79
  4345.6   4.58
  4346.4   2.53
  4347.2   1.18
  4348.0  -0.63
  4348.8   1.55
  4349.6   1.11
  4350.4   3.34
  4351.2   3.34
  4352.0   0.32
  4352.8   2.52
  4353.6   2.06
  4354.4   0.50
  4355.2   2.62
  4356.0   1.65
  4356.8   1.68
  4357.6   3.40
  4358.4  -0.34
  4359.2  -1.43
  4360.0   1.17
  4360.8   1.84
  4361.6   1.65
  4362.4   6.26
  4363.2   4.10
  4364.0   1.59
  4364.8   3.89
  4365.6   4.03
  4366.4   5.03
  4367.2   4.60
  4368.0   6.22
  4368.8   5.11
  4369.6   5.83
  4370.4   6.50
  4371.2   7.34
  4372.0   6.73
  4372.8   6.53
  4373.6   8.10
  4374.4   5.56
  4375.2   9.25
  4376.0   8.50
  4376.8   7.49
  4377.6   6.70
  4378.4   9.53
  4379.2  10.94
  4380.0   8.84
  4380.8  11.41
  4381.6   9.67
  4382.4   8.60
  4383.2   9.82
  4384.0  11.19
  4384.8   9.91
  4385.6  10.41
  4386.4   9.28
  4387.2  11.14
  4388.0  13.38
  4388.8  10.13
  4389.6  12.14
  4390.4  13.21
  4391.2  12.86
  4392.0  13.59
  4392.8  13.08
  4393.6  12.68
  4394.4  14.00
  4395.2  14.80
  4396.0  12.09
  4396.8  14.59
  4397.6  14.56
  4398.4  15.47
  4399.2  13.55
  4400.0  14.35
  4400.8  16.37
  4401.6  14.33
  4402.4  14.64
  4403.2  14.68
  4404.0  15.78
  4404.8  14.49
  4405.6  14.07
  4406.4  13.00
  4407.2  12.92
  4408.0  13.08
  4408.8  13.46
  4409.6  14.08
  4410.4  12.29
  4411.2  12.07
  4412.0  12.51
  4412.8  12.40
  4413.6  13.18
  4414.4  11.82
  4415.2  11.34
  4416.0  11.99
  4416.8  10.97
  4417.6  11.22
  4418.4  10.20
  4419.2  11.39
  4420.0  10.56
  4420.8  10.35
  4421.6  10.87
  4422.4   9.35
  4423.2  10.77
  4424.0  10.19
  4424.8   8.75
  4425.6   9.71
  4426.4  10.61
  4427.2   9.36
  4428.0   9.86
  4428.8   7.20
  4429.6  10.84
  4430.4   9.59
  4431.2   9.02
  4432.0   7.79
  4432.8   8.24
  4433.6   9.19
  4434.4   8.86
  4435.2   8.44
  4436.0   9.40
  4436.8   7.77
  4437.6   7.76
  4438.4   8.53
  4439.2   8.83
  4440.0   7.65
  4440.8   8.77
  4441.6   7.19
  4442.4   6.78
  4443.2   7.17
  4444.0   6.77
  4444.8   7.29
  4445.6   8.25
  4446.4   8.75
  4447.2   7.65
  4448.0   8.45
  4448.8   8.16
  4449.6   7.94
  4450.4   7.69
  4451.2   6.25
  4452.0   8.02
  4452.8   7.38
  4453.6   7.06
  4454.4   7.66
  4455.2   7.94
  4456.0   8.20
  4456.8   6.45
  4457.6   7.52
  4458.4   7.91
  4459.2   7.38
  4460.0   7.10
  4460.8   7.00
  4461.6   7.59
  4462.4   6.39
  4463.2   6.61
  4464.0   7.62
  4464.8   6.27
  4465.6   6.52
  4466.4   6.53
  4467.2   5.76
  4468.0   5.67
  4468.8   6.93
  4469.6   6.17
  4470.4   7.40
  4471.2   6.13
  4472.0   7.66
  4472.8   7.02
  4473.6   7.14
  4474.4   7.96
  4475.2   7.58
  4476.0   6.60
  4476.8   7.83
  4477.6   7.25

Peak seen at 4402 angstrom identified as C IV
